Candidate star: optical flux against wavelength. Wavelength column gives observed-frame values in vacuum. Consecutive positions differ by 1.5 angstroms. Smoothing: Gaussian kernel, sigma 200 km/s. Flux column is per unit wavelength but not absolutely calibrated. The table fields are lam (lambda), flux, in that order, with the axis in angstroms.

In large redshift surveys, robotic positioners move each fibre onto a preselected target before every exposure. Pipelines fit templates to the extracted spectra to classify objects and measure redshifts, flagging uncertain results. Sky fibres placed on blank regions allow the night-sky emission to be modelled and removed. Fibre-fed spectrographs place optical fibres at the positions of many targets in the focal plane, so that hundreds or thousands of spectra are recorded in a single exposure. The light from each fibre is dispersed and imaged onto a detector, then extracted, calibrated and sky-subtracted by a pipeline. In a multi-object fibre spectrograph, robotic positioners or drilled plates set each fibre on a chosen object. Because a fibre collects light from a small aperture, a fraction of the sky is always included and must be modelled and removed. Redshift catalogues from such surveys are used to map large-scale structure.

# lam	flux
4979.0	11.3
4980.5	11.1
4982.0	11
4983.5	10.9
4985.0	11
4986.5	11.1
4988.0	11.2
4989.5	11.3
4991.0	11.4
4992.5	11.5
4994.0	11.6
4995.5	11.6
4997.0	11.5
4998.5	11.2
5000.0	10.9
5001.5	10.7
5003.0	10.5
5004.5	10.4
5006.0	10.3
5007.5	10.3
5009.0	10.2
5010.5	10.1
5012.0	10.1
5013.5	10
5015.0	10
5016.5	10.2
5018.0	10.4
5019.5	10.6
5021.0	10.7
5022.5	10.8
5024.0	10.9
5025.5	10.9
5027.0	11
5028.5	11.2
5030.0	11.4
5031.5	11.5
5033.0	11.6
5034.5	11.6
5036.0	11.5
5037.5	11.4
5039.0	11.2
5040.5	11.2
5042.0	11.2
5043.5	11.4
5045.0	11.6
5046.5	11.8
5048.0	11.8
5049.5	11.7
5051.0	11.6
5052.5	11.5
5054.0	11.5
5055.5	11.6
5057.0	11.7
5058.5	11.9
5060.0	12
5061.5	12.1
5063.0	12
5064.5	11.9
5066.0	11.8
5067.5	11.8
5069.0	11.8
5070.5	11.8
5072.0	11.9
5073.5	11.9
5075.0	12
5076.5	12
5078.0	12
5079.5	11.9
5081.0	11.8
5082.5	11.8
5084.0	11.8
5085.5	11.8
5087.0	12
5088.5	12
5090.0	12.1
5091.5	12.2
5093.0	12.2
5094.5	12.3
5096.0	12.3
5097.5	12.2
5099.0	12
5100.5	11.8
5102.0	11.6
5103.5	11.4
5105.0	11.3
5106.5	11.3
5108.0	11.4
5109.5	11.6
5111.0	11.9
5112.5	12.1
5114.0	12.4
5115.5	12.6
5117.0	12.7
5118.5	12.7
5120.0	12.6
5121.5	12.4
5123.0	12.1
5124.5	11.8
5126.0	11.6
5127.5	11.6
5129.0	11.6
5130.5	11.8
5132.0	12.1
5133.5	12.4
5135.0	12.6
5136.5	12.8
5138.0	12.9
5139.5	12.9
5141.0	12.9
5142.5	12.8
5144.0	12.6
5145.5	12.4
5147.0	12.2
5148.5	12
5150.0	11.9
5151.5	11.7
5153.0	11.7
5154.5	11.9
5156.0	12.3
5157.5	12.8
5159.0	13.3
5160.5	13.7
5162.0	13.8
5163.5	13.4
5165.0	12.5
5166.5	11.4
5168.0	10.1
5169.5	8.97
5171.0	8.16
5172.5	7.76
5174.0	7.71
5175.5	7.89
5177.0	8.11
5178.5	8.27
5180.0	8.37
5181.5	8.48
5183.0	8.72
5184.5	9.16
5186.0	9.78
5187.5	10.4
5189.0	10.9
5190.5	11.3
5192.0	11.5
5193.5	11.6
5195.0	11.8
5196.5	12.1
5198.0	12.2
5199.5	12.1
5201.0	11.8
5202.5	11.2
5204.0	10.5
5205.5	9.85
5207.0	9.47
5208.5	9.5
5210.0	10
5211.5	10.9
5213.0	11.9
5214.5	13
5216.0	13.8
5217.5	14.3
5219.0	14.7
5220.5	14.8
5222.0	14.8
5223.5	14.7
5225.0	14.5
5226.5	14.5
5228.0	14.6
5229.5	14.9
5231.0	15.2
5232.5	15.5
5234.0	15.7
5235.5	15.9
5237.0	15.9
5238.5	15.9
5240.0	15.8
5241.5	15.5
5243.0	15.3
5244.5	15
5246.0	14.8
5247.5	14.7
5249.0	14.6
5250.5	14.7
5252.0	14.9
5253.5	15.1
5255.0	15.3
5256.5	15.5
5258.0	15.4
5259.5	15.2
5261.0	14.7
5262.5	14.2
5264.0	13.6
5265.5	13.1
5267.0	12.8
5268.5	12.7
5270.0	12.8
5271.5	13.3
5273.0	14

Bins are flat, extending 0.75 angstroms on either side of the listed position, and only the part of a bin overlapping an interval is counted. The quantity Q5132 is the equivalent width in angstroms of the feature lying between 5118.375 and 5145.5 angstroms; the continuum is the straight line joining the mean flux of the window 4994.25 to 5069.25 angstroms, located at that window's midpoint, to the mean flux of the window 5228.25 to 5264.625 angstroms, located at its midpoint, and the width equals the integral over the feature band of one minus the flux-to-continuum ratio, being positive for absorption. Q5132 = 1.4 angstroms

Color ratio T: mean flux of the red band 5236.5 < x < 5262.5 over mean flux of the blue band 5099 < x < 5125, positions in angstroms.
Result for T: 1.26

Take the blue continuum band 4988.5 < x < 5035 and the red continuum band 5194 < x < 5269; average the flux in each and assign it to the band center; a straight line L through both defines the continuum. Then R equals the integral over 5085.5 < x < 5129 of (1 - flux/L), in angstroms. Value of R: 0.4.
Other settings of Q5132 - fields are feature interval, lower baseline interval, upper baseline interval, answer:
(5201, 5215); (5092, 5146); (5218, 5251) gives 3.6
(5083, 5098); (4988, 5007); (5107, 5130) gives -0.3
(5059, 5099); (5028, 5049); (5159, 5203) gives -2.8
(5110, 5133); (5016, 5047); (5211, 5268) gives 1.0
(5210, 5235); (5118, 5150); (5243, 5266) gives 0.0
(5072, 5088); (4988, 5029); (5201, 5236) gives -0.4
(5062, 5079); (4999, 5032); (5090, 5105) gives -0.6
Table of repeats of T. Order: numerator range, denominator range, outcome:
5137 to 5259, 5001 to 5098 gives 1.09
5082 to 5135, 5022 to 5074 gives 1.04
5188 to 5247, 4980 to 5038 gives 1.22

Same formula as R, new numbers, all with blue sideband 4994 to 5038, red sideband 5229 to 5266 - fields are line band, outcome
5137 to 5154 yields 1.1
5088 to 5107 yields 0.6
